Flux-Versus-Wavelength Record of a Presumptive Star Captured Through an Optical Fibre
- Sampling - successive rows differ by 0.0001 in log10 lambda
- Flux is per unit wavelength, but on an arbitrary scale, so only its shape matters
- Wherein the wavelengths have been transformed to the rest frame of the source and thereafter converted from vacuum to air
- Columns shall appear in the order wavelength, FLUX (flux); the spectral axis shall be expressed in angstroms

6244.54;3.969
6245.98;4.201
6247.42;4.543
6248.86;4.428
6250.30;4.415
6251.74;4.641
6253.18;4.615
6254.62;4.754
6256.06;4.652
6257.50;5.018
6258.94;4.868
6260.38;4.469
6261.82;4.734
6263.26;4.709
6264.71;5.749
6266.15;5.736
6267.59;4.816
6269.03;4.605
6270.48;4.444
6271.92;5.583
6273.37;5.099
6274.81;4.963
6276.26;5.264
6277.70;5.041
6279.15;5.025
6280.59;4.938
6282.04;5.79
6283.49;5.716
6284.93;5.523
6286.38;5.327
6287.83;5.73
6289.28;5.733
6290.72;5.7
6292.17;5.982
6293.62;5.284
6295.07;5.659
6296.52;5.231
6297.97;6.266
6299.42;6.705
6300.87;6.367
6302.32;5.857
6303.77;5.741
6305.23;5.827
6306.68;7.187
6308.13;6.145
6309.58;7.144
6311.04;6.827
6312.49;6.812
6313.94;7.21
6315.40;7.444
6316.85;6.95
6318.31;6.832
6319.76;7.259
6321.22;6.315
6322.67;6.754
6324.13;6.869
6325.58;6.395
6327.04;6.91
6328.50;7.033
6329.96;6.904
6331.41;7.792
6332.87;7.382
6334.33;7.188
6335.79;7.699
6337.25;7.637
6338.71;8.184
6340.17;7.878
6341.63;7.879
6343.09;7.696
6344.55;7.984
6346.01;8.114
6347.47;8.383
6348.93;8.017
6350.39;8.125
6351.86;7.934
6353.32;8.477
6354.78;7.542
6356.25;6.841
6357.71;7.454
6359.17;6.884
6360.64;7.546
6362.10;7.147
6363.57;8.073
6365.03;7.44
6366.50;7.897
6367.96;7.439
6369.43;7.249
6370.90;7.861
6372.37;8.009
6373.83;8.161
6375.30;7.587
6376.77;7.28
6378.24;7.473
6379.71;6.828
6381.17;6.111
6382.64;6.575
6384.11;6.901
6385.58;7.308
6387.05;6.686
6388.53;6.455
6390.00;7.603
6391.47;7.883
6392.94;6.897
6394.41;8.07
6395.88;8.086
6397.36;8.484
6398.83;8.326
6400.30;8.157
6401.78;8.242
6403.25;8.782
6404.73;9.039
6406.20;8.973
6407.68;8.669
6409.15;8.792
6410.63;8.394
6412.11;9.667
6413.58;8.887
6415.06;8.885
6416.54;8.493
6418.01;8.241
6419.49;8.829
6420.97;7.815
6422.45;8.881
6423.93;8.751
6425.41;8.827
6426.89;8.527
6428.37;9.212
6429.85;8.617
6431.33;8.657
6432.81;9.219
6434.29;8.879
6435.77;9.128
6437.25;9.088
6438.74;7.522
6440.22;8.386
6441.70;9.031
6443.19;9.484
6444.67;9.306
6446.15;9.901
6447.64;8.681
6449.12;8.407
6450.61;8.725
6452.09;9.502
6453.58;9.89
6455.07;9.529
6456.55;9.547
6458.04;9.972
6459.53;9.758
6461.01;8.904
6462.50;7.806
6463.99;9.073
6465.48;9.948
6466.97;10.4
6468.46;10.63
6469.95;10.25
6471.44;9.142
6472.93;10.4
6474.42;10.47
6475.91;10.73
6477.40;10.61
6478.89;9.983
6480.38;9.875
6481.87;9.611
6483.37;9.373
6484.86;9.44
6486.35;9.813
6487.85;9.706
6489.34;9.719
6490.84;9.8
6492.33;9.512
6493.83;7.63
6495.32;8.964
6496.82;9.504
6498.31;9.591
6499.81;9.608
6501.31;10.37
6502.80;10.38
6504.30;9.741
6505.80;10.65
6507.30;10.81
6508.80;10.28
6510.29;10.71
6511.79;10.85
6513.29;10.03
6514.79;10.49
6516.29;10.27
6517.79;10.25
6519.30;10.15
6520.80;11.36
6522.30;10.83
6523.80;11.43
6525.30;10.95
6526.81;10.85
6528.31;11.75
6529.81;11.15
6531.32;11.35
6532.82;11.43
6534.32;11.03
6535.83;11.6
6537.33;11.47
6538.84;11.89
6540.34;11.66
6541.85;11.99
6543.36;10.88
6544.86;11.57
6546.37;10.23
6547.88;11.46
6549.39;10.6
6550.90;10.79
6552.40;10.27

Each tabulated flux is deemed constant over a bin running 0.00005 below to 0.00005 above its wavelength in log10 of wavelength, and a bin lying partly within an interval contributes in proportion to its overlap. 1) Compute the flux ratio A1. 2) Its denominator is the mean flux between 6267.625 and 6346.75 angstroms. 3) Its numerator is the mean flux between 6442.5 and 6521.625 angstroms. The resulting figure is 1.53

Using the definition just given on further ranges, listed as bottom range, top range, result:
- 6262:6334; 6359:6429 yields 1.32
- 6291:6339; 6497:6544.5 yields 1.62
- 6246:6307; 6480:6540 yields 1.96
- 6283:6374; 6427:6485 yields 1.34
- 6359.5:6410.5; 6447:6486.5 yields 1.25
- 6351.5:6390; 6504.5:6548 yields 1.50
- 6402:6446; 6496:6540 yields 1.22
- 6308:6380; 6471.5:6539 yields 1.39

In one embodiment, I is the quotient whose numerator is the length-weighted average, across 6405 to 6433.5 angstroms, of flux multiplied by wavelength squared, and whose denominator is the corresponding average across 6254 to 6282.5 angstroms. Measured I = 1.83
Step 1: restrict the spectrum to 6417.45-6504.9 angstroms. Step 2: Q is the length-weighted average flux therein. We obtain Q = 9.35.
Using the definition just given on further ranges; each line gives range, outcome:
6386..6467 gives 8.71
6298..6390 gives 7.23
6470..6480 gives 10.2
